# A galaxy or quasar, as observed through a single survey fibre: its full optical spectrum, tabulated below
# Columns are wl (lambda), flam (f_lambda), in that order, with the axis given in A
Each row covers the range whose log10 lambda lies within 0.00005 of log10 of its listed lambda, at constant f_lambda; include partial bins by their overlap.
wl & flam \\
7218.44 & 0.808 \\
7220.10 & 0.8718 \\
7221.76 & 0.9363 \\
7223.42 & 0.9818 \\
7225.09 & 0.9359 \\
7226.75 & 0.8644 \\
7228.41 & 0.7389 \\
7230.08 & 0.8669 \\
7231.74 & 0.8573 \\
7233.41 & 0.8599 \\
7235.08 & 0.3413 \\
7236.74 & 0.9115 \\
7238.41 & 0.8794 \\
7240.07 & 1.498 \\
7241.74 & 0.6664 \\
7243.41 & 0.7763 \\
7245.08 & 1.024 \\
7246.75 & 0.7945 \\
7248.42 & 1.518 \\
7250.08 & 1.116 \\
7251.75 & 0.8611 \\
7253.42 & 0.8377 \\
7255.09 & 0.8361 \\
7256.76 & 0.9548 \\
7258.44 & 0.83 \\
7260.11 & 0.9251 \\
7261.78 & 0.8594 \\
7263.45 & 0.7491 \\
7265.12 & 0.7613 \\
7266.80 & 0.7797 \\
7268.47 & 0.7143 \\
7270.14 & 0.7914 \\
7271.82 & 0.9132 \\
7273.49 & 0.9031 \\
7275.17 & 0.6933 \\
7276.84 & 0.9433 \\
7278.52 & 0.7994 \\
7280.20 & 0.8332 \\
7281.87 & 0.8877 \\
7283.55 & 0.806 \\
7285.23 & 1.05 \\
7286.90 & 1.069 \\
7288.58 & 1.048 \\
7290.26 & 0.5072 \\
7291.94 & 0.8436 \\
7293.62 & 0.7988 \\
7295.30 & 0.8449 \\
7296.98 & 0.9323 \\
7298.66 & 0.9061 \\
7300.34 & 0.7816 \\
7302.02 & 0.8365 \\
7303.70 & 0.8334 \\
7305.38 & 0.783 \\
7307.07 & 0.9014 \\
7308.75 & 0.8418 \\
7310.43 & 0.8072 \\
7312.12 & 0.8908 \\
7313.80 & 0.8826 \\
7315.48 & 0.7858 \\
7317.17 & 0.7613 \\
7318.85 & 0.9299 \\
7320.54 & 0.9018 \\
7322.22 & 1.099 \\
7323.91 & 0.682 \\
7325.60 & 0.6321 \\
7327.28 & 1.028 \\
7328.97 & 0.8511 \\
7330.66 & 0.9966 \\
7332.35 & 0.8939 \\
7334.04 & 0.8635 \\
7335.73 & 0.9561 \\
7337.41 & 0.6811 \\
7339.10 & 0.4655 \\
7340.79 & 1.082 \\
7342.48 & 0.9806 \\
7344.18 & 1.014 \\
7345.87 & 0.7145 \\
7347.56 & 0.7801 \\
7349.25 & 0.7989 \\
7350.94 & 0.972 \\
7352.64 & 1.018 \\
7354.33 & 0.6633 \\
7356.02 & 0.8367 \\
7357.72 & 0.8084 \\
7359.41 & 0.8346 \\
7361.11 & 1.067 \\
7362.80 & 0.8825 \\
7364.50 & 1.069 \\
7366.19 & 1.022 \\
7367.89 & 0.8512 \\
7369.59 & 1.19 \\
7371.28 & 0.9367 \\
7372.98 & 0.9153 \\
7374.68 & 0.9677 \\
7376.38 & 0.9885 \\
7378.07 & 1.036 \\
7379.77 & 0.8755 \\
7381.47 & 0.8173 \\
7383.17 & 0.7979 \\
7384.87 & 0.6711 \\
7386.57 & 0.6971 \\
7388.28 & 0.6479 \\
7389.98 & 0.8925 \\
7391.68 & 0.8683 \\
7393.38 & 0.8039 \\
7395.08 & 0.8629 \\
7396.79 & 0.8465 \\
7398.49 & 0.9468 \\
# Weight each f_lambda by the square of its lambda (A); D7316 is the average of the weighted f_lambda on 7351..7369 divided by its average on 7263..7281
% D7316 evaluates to 1.2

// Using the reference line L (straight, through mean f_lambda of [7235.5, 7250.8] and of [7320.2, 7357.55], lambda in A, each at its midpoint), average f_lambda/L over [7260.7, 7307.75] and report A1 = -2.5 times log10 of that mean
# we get 0.12 mag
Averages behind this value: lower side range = 1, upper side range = 0.858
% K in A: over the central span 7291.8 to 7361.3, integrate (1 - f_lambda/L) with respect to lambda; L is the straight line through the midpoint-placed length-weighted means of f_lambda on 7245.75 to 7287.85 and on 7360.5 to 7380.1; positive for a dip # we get 6.6 A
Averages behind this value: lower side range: 0.89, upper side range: 0.986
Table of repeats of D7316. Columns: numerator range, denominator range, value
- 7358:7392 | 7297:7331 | 1.07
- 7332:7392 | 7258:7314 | 1.06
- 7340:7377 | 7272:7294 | 1.10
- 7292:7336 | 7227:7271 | 1.00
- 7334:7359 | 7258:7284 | 1.04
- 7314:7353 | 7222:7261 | 0.97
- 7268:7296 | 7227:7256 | 0.95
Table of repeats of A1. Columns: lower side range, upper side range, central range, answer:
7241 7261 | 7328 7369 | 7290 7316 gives 0.09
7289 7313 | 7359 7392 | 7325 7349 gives 0.01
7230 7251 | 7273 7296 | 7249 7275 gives 0.05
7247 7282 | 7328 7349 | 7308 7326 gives 0.03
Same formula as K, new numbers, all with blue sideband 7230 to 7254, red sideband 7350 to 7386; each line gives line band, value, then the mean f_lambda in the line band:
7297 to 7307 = 0.8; 0.842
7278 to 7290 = 0.1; 0.911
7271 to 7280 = 0.7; 0.849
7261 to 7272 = 1.6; 0.788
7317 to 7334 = 0.7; 0.881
